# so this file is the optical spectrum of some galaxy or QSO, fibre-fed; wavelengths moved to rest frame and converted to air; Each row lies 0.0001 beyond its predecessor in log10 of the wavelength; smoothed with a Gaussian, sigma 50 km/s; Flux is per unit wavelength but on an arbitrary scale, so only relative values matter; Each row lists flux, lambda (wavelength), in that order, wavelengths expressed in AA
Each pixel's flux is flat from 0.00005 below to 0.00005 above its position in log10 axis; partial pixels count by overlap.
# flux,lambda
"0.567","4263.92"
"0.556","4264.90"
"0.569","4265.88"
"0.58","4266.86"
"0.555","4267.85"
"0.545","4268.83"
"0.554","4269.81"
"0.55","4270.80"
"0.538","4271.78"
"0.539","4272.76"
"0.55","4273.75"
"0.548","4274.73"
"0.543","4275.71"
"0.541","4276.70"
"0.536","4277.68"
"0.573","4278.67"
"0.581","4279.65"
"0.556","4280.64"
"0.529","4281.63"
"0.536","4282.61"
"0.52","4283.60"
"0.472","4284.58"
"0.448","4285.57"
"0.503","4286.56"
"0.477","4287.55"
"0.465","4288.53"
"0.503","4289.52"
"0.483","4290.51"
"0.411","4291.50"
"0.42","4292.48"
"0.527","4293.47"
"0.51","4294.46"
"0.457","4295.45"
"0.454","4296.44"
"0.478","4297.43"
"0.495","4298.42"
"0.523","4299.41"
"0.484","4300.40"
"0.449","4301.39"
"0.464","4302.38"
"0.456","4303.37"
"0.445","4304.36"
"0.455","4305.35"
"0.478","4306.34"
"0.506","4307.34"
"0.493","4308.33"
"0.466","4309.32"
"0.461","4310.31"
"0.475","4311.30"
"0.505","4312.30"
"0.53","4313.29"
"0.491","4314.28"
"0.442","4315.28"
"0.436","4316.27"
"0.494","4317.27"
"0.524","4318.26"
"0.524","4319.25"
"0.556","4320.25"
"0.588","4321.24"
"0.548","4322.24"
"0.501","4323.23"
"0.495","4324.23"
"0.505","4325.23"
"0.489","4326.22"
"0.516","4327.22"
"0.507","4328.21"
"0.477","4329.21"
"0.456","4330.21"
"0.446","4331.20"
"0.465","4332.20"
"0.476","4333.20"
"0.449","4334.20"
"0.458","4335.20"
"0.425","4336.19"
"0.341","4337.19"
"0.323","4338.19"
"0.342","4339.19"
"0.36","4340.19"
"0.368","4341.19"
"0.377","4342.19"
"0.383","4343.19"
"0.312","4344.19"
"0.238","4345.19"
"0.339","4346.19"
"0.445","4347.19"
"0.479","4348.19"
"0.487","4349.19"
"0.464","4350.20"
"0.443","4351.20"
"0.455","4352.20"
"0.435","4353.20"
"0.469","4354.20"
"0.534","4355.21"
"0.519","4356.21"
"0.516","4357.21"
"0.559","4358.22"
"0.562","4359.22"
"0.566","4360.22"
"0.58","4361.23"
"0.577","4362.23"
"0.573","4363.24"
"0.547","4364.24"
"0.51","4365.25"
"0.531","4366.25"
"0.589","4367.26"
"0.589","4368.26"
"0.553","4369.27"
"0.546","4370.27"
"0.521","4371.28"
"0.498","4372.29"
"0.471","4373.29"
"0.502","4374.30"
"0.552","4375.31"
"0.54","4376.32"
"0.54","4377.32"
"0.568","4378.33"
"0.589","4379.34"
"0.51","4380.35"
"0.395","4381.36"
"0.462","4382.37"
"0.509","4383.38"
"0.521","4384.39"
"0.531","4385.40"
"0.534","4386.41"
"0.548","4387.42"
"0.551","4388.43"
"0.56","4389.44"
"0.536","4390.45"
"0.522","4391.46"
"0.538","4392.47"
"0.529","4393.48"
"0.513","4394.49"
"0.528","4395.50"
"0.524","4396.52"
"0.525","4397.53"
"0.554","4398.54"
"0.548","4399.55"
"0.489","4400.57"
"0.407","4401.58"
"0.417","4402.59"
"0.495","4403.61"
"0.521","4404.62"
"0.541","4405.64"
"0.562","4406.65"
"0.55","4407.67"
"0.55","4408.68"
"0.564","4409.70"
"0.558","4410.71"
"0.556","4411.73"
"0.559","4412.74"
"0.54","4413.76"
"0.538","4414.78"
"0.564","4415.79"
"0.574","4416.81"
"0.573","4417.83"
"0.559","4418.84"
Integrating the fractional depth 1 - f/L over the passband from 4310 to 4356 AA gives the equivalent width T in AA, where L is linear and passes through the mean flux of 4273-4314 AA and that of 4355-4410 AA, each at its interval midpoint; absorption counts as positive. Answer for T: 5.2 AA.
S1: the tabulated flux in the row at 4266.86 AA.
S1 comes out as 0.58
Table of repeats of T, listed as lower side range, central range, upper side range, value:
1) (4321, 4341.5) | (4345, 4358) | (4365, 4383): 0.87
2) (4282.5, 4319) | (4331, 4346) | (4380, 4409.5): 3.40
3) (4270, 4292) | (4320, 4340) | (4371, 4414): 2.14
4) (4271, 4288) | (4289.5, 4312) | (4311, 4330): 1.89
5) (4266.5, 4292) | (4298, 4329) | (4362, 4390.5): 1.97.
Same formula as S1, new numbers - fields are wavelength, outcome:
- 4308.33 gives 0.493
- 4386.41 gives 0.534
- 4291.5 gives 0.411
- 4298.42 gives 0.495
